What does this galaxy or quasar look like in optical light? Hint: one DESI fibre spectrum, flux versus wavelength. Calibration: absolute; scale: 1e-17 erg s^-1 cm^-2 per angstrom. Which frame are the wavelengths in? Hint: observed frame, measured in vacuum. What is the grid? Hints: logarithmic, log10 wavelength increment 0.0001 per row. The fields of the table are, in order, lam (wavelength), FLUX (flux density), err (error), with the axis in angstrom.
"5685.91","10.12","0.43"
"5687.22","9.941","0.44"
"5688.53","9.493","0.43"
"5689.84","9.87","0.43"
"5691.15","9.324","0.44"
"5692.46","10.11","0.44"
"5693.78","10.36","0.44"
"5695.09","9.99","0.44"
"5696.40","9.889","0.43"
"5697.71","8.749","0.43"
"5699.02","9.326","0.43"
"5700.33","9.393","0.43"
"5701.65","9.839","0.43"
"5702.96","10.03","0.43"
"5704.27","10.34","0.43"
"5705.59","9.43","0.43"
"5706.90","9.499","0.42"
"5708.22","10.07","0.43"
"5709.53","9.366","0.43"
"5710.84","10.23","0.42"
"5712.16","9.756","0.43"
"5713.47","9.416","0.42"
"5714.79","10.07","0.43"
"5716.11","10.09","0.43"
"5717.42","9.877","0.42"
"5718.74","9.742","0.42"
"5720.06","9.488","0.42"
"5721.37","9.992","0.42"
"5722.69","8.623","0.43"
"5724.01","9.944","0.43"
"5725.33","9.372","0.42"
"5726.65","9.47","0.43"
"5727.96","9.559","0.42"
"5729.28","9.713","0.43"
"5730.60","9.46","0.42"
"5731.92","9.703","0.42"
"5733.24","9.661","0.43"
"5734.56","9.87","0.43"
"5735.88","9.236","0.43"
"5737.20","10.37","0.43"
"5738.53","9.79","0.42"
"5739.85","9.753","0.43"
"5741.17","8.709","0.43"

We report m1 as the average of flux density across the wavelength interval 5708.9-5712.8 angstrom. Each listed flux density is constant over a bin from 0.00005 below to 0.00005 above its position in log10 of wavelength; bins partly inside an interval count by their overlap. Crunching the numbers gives 9.79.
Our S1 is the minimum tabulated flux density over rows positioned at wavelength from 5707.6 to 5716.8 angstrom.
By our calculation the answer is 9.366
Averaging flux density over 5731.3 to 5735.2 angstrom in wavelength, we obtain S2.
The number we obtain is 9.75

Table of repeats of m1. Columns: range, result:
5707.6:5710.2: 9.75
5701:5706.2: 9.91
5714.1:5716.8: 10.1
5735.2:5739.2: 9.78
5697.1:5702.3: 9.33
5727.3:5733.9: 9.63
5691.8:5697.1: 10.1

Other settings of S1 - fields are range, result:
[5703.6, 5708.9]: 9.43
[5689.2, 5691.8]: 9.324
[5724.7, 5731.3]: 9.372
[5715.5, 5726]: 8.623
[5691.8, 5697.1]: 9.889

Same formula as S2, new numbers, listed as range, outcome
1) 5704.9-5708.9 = 9.66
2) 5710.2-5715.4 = 9.86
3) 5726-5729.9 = 9.6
